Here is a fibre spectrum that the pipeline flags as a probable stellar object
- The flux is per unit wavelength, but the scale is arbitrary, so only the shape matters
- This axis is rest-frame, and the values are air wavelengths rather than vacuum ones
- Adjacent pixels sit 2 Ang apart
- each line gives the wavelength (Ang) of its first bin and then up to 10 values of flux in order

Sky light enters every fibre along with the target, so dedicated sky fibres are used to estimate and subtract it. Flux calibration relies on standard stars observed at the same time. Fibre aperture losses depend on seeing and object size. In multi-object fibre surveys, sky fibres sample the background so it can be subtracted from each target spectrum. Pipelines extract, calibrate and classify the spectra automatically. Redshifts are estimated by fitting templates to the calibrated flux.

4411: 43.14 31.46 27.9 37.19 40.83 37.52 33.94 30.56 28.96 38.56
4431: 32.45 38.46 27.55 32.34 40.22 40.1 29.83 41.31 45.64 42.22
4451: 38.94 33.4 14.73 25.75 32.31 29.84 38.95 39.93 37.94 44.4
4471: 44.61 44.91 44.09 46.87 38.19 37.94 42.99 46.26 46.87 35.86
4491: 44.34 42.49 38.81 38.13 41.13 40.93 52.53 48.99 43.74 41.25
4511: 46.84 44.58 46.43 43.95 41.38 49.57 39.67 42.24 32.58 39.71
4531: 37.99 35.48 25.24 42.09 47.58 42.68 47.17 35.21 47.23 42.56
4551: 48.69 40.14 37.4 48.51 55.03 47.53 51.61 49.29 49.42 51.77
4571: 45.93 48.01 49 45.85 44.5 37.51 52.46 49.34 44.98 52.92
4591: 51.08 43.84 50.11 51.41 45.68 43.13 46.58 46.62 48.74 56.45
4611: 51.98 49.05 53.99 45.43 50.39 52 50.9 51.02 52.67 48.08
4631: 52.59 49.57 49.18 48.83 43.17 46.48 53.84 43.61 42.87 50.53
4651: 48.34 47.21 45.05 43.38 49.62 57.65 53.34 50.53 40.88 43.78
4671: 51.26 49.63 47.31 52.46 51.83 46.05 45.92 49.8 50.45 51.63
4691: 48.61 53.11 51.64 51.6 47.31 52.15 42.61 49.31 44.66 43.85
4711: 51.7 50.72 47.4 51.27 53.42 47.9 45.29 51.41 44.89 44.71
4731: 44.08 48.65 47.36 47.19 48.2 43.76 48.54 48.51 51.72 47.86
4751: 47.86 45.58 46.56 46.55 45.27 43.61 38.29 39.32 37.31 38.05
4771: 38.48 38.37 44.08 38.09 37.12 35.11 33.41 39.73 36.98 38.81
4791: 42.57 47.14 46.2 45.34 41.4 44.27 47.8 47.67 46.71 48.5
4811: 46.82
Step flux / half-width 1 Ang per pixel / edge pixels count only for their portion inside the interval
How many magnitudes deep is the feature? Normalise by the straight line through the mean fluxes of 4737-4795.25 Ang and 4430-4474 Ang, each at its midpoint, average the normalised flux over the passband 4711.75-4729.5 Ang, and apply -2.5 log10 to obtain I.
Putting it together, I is -0.171 mag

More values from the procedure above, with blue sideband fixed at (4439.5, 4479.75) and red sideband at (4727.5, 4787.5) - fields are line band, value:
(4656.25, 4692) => -0.18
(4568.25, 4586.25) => -0.18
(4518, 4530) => -0.05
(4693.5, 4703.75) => -0.18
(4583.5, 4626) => -0.22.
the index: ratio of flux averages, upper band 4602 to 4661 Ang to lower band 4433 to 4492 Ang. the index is 1.3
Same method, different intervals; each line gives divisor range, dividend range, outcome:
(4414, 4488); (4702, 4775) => 1.23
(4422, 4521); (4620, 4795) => 1.19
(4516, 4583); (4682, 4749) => 1.11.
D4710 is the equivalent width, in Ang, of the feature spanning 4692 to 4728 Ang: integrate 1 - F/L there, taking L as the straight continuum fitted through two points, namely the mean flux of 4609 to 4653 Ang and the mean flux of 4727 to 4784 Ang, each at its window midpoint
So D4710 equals -2.6 Ang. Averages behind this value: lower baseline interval 49.4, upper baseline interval 43.4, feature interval 48.9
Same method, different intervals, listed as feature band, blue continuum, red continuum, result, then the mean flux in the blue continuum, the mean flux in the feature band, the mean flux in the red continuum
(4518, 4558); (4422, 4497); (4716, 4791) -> -1.9 Ang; 37.6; 41.2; 43.9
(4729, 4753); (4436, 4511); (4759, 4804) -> -4.1 Ang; 39.8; 47.4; 40.6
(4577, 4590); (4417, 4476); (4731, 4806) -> -2.5 Ang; 36.2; 46.9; 43.3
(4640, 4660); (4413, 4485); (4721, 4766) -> -1.8 Ang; 36.7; 47.1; 46.2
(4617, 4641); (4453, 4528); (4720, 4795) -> -4.2 Ang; 40.8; 49.5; 43.5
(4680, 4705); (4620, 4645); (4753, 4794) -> -2.0 Ang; 49.6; 49.2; 40.4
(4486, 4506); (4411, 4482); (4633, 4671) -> -2.0 Ang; 36.4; 43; 47.8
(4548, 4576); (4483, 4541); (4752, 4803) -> -3.7 Ang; 42.1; 47.5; 41.2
